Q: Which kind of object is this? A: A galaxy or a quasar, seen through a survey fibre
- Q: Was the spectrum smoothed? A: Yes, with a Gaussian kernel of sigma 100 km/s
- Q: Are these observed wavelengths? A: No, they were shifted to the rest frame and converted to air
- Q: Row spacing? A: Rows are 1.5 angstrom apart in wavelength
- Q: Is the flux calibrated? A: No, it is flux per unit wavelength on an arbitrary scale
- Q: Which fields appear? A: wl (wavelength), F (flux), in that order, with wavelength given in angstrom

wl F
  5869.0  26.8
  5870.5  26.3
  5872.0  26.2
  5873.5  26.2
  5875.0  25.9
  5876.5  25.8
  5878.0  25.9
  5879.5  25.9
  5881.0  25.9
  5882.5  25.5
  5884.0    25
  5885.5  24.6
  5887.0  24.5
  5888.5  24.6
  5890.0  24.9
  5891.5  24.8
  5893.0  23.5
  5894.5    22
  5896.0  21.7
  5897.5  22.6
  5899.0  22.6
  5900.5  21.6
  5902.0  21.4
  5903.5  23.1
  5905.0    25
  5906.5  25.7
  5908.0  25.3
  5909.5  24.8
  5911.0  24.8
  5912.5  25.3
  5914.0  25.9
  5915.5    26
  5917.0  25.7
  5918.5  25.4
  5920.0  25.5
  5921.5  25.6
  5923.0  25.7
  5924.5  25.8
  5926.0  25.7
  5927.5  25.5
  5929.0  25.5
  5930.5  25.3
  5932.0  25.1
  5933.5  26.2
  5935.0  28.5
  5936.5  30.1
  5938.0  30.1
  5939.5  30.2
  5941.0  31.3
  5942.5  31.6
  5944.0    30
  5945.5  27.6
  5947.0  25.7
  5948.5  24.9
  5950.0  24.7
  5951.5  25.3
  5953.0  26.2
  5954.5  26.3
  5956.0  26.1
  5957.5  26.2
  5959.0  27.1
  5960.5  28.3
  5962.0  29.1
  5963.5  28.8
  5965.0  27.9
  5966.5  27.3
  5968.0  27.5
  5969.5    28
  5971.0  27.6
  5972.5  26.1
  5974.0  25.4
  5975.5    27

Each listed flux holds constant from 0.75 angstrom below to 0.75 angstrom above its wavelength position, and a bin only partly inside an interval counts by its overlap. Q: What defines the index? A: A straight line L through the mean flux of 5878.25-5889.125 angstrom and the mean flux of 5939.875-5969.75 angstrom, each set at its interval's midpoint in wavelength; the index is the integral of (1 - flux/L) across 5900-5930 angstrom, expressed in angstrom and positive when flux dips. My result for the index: 1.4 angstrom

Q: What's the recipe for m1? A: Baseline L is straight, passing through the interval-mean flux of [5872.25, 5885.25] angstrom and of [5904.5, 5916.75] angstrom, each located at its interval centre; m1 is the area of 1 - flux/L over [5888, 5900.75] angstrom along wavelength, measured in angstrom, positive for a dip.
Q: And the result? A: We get 1.19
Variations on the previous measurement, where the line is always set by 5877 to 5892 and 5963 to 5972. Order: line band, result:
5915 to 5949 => -0.6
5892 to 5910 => 1.7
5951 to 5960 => 0.4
